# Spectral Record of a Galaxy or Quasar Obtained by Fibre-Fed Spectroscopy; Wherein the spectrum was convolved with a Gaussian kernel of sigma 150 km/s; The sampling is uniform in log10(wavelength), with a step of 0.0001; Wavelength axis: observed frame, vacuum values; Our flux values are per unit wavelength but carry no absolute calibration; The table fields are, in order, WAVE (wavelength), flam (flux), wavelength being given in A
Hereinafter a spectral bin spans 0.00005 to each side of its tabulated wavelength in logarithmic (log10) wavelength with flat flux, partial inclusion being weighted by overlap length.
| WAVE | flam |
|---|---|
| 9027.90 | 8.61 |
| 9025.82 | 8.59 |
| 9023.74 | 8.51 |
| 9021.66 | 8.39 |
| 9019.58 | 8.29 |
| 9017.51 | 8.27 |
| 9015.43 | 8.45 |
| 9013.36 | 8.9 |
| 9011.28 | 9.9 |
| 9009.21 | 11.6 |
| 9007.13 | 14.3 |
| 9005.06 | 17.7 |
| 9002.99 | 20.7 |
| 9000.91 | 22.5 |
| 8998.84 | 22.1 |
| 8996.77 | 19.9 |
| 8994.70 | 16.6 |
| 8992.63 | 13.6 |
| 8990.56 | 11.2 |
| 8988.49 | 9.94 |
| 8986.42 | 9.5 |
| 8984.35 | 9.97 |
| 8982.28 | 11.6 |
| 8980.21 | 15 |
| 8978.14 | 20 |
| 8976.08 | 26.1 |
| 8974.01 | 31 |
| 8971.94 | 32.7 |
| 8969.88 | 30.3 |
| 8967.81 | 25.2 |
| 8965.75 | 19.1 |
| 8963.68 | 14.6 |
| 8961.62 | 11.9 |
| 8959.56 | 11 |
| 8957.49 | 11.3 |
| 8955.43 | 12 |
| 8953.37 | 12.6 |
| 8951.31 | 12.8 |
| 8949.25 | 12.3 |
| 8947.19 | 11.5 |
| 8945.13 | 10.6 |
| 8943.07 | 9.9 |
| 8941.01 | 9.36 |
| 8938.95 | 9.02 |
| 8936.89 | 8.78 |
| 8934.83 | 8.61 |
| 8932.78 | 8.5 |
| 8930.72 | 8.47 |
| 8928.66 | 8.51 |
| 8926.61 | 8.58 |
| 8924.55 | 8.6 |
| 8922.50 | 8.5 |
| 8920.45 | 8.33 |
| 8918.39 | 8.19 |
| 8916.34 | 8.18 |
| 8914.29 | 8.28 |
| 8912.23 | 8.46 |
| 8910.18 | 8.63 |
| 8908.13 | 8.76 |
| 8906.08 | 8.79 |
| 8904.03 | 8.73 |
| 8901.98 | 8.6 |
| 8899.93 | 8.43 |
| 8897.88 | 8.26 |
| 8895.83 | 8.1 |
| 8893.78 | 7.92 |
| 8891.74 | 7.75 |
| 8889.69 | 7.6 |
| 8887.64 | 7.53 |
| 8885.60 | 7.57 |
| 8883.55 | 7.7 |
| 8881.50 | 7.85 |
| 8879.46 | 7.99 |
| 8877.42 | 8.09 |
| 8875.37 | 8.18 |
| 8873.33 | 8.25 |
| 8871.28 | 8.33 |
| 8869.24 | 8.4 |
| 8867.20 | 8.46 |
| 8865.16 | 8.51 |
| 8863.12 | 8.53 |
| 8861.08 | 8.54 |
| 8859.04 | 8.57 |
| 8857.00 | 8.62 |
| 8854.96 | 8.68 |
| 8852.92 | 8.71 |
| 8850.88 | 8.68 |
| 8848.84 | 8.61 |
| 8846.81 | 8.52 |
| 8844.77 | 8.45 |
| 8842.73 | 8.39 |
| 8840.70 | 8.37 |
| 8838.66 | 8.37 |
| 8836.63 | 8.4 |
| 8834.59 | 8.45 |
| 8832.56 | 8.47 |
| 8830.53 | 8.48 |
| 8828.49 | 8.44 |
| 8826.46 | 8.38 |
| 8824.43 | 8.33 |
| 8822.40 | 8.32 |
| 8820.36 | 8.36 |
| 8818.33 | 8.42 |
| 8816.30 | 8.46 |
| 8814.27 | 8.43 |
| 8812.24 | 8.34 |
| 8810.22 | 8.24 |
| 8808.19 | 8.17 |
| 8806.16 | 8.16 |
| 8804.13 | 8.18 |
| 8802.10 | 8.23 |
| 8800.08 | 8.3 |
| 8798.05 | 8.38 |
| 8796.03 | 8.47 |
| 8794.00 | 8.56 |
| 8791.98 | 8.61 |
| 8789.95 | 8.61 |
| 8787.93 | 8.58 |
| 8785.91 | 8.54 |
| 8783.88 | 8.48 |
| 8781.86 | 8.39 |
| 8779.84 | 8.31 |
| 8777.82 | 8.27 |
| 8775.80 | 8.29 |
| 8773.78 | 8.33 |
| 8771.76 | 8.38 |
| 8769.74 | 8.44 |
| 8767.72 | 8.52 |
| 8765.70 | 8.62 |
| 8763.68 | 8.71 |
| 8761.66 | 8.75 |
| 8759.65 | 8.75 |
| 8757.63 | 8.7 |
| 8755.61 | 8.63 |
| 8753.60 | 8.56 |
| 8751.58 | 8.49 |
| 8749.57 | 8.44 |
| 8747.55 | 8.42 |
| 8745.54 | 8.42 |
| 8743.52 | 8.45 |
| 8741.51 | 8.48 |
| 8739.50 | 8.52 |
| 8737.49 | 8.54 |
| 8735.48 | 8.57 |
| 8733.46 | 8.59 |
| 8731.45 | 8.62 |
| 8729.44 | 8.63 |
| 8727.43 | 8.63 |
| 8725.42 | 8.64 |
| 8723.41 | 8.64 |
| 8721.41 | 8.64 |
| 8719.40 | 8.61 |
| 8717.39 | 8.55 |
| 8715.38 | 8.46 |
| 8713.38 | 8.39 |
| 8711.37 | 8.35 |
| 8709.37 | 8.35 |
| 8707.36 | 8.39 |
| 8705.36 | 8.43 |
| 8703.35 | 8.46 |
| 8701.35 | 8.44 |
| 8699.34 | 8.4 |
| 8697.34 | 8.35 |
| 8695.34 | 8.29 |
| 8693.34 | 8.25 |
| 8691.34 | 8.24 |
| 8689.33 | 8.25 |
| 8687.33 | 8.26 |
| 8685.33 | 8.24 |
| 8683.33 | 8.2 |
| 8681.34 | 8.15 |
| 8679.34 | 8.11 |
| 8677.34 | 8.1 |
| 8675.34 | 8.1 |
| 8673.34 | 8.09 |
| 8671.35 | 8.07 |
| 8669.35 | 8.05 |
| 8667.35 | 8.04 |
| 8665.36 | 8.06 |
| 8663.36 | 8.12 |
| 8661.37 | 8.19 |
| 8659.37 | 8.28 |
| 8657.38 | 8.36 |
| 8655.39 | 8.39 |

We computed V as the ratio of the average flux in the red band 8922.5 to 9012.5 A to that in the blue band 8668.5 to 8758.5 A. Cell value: 1.7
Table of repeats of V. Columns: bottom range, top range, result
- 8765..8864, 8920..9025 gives 1.62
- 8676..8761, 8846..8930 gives 0.99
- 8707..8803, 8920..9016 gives 1.67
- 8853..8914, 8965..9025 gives 1.96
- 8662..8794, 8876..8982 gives 1.39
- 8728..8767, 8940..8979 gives 1.99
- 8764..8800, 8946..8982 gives 2.13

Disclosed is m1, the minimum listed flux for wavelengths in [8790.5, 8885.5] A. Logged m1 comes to 7.7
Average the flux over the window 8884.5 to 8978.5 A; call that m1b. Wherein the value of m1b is 11.9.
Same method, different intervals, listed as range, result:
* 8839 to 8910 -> 8.31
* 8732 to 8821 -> 8.46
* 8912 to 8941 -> 8.53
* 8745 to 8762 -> 8.57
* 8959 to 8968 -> 15.8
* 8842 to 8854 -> 8.56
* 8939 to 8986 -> 16.2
